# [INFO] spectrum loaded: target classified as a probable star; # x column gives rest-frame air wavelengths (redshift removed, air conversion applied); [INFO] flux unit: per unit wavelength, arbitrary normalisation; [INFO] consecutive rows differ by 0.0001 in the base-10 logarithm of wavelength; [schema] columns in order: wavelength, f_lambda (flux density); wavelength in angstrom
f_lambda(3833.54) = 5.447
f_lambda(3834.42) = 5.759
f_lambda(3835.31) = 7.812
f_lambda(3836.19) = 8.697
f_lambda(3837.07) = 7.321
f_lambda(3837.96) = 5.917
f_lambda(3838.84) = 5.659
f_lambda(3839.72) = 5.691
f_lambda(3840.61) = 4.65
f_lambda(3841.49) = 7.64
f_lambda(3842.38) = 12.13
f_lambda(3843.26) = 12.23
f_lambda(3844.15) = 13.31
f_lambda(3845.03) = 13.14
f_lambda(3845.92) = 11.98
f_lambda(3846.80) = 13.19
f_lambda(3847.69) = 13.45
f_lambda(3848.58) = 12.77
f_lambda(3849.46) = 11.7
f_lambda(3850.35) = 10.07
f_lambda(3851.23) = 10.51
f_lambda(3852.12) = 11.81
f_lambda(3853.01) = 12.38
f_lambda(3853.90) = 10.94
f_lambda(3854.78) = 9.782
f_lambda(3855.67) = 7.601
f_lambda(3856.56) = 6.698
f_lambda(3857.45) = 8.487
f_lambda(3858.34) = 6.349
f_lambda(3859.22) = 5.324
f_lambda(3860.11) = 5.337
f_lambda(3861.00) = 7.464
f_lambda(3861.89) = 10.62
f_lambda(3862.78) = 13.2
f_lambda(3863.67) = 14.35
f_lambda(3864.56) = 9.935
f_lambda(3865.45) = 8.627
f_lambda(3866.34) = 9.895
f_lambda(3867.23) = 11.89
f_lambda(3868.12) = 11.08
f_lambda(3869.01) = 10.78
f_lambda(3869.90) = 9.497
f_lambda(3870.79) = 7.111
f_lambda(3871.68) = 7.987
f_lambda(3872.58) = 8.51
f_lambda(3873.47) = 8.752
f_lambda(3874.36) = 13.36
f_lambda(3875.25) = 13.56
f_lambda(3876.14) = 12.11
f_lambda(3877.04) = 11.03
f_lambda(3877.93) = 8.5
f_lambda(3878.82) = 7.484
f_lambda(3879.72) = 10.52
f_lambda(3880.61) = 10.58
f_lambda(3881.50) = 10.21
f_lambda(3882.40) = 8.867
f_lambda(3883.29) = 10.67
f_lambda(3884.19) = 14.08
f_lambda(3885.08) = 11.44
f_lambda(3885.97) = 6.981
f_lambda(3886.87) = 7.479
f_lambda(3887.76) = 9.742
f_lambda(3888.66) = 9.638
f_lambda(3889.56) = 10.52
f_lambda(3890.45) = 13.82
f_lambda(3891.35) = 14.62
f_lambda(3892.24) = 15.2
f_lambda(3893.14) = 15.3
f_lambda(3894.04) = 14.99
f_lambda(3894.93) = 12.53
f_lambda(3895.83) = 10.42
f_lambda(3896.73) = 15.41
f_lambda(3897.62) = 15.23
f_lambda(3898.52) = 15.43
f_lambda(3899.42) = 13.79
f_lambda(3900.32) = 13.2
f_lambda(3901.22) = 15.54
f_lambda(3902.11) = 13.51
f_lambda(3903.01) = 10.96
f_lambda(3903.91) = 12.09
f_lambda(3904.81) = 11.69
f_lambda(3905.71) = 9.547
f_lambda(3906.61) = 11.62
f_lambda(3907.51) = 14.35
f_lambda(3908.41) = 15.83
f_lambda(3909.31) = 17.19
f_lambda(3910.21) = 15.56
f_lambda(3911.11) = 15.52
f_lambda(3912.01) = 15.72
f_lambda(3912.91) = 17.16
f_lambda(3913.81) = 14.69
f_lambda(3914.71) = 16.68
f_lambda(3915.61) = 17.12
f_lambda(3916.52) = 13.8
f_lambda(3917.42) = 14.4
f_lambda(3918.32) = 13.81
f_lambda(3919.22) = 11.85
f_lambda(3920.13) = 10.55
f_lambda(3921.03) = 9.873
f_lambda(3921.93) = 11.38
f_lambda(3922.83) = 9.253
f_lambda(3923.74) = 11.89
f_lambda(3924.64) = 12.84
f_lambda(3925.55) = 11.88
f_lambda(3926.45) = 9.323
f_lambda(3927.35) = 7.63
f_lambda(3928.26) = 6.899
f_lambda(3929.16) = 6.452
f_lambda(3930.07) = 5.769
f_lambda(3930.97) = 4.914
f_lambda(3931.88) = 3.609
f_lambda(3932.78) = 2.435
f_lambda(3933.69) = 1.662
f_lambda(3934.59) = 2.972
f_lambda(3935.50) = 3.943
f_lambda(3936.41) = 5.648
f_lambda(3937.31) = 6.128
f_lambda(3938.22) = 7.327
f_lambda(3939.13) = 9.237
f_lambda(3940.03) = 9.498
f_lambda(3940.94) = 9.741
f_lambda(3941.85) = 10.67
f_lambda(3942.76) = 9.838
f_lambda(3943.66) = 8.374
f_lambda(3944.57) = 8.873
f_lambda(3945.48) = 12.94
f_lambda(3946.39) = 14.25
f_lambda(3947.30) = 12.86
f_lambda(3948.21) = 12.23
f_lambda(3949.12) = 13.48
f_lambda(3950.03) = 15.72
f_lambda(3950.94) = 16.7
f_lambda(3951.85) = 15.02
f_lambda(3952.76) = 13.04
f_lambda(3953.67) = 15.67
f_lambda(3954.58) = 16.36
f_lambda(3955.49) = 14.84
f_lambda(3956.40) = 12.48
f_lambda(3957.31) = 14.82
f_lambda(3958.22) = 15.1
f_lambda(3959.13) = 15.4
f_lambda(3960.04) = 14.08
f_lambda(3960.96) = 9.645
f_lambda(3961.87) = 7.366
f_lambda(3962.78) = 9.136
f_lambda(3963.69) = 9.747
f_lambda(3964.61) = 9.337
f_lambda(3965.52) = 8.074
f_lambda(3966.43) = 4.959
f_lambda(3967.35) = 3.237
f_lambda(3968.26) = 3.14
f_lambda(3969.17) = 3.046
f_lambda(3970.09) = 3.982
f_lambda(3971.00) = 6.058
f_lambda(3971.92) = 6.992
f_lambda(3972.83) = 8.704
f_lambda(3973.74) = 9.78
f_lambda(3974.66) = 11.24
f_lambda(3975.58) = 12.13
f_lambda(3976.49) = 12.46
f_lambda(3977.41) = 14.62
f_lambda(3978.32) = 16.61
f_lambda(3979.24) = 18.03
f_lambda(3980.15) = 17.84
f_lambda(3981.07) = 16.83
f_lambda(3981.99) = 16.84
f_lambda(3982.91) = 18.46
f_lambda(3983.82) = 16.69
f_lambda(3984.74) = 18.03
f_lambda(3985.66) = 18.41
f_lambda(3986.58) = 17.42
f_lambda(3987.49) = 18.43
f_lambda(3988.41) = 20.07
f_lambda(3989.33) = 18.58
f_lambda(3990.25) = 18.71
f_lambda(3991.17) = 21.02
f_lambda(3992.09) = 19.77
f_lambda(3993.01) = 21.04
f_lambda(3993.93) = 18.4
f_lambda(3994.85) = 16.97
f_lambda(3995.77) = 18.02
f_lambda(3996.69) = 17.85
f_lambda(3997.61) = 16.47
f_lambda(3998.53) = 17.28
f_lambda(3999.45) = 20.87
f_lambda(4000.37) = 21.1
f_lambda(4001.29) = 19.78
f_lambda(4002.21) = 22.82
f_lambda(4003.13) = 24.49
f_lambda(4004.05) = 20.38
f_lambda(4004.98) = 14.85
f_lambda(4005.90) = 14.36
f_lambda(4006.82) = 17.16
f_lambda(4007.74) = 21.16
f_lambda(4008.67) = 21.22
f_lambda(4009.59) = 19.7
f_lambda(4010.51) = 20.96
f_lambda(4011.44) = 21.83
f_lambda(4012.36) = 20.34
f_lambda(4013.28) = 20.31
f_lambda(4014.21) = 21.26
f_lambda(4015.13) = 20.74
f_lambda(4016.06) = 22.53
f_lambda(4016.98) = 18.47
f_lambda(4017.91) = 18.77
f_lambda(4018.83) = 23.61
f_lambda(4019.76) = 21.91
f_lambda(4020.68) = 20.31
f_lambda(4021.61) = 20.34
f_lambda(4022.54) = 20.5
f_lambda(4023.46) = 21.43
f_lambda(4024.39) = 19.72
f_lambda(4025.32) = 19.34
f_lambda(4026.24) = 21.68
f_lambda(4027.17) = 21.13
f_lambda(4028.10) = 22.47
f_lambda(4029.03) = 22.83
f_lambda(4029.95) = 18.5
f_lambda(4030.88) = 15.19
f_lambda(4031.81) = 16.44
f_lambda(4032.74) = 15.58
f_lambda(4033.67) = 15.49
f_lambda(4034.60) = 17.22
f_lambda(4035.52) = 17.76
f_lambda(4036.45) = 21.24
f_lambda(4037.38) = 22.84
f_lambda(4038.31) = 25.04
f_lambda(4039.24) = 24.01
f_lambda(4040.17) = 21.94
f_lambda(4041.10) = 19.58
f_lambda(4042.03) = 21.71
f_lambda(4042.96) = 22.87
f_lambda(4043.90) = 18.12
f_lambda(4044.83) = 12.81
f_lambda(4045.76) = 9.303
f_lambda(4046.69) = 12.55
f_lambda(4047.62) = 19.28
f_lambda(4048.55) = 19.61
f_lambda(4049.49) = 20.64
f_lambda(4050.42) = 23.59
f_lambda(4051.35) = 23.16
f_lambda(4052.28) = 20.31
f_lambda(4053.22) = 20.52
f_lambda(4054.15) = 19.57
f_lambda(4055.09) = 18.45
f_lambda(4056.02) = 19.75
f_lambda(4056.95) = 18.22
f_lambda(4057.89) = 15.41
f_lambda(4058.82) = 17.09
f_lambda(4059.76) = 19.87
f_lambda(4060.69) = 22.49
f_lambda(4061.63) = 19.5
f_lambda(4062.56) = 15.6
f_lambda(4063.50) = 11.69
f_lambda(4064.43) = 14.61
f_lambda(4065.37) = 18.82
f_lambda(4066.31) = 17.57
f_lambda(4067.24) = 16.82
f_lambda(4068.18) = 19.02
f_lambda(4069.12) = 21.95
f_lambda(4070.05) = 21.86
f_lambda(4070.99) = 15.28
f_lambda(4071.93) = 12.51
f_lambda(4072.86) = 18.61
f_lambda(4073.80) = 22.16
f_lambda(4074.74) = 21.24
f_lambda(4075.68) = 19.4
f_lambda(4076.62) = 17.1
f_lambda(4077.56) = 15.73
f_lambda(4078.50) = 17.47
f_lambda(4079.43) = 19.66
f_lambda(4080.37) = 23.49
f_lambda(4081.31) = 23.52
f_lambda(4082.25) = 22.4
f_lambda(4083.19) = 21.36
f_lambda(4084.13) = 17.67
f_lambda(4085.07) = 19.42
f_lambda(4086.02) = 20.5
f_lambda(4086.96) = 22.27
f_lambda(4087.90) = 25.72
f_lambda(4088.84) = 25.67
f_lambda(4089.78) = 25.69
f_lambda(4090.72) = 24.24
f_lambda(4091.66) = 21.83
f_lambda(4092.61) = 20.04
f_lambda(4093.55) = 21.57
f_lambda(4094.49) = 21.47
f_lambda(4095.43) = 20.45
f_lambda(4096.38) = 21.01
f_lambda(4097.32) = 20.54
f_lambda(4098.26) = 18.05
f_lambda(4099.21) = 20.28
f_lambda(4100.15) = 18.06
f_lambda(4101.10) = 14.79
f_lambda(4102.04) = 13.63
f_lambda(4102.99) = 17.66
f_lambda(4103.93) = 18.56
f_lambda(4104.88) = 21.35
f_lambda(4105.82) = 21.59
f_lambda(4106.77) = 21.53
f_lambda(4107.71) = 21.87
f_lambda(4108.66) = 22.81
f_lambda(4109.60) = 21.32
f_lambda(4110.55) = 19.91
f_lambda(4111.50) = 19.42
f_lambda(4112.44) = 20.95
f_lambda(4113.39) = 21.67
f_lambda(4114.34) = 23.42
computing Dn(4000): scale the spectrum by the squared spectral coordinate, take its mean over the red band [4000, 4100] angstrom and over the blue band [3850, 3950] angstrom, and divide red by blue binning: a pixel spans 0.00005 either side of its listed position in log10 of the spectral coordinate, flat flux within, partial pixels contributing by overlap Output 1.98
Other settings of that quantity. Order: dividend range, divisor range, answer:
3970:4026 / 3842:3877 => 1.85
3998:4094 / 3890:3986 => 1.78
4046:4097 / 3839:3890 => 2.18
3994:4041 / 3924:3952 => 2.31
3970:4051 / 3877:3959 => 1.67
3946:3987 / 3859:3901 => 1.18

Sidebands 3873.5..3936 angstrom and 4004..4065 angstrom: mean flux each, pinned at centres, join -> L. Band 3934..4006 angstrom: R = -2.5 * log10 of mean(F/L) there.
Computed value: 0.159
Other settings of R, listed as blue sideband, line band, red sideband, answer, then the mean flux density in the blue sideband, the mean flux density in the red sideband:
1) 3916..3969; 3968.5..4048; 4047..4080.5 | -0.21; 10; 18.8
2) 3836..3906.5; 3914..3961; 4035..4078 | 0.25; 10.7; 18.8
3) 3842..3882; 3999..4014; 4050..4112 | -0.21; 10.4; 19.8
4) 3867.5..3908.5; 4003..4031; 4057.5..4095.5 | -0.18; 11.6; 19.7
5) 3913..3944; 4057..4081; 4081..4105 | 0.04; 9.27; 20.6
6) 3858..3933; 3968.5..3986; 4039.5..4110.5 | 0.18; 11.3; 19.5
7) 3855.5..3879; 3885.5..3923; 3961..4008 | -0.18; 9.51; 14.8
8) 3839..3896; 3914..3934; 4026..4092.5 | 0.30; 10.5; 19.5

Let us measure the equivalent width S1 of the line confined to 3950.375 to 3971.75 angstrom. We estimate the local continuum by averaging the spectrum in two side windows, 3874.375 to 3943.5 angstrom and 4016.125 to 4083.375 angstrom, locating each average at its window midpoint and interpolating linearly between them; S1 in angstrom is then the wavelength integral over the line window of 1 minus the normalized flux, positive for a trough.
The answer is 5.4 angstrom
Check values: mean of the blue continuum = 11.1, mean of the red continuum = 19.3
